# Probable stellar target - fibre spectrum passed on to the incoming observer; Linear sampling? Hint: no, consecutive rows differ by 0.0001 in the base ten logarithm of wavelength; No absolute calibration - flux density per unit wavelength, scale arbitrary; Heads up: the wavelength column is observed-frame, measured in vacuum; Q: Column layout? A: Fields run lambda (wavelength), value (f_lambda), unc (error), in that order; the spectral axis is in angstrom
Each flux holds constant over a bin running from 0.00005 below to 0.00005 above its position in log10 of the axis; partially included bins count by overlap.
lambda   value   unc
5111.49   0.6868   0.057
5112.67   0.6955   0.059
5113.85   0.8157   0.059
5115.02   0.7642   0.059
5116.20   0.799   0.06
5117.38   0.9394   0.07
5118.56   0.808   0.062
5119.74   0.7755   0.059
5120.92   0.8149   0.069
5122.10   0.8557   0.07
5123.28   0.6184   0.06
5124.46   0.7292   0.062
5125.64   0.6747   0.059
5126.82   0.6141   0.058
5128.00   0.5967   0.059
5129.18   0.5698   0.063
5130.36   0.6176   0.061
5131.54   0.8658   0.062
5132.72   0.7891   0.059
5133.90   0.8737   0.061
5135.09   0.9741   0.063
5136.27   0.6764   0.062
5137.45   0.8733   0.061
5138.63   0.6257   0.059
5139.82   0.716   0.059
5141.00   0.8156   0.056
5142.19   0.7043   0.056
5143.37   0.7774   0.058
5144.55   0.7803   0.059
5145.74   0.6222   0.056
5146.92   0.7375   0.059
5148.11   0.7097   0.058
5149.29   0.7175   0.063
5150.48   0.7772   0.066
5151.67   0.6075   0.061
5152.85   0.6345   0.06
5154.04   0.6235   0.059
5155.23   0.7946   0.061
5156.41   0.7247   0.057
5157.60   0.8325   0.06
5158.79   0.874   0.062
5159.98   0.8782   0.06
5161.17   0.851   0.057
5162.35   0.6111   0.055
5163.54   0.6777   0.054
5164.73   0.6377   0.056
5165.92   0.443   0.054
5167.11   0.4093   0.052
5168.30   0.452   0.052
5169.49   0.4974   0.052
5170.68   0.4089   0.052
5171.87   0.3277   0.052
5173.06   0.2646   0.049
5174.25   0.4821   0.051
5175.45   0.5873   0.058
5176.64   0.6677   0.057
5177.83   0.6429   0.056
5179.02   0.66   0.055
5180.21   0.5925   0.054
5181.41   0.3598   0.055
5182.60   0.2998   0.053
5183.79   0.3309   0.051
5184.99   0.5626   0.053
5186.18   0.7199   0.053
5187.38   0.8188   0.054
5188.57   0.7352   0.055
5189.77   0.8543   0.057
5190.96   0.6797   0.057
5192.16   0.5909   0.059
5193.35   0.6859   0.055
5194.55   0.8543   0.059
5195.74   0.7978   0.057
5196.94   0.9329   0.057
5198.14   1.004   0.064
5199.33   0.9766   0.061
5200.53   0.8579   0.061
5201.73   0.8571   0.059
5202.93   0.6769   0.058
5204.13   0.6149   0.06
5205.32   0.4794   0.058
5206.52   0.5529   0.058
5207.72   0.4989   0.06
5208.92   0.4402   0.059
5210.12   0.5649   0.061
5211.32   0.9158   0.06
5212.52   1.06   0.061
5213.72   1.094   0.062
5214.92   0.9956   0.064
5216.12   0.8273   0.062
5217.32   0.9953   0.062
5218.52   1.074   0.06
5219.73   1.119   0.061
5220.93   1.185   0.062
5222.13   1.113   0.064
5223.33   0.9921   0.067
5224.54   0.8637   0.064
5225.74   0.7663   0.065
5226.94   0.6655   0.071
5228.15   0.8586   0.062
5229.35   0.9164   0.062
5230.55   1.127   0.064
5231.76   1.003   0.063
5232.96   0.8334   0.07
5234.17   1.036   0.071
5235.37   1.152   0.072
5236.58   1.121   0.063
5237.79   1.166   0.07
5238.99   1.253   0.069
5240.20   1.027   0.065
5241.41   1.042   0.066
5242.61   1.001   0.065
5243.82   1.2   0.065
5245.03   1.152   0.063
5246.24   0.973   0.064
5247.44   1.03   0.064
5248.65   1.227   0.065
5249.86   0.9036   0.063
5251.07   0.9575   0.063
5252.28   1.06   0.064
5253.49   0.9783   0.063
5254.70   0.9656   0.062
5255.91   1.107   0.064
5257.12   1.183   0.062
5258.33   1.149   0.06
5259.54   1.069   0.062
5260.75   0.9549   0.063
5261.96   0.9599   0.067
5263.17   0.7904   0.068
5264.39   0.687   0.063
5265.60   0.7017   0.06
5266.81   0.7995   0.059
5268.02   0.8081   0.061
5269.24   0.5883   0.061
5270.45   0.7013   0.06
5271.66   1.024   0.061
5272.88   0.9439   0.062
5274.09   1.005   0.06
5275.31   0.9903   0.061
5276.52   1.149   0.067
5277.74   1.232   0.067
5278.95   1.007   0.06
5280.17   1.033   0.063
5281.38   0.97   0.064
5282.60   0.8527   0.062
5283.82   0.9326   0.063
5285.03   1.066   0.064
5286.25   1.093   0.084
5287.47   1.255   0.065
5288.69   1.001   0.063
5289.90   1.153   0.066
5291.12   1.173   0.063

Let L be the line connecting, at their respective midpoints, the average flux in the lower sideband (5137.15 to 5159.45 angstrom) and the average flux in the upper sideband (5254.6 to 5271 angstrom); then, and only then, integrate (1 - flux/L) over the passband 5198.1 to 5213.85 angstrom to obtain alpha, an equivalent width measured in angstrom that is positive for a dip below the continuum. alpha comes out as 1.4 angstrom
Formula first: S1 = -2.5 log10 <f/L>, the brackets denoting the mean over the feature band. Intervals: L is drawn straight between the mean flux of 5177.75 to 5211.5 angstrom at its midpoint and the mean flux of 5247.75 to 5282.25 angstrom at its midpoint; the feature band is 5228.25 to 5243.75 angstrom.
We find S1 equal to -0.244 mag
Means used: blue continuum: 0.672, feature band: 1.06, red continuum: 0.962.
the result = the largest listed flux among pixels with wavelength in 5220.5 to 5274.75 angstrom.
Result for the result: 1.253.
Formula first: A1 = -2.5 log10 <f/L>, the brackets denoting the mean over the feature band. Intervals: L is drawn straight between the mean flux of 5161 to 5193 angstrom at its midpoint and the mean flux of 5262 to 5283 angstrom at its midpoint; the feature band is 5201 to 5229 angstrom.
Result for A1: -0.196 mag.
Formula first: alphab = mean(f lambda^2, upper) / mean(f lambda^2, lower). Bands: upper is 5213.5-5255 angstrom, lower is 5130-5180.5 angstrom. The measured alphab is 1.57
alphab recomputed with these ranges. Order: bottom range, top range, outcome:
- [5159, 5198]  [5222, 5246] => 1.69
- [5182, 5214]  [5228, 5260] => 1.50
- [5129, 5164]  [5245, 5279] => 1.35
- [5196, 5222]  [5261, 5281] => 1.09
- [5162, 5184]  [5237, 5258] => 2.24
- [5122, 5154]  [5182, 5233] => 1.15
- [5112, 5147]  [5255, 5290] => 1.37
